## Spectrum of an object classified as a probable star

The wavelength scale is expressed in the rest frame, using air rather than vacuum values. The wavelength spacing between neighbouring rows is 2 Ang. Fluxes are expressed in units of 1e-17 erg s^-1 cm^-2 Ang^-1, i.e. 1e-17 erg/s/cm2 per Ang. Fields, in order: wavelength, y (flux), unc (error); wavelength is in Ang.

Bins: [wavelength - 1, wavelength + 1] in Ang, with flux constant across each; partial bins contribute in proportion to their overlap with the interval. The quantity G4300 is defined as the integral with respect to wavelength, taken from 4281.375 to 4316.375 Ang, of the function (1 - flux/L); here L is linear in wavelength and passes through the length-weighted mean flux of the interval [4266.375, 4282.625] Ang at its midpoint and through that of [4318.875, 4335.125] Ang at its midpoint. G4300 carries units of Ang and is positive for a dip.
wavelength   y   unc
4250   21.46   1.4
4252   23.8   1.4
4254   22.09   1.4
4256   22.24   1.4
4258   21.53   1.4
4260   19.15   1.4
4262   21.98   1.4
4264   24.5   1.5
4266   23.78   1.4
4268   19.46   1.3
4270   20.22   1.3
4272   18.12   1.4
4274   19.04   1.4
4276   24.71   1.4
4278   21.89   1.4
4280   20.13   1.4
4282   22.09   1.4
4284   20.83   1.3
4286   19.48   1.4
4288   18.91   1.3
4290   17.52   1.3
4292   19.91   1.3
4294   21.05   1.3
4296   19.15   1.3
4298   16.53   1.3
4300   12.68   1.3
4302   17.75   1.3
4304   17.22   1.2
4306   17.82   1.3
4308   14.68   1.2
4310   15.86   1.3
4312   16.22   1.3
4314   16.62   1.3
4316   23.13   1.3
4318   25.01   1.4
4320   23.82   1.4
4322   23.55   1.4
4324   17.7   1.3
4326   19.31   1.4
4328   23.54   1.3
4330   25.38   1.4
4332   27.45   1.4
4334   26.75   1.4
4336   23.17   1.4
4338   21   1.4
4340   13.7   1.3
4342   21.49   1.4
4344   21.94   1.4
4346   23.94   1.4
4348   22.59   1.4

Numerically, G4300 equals 6.2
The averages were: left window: 20.8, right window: 23.4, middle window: 18.1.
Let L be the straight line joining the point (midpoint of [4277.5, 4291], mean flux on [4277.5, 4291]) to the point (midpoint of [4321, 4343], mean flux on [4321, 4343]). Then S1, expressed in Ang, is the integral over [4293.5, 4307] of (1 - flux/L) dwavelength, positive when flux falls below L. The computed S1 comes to 2.2 Ang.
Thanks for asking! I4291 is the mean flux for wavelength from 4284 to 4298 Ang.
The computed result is 19.2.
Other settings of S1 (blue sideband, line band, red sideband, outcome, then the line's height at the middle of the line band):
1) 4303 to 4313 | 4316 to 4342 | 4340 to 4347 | -4.6 Ang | 19.2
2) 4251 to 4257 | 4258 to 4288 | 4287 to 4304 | -0.8 Ang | 20.5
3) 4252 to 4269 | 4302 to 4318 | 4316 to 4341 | 3.2 Ang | 22.4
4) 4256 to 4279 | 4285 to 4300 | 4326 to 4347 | 2.3 Ang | 21.8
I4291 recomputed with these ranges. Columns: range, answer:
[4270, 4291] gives 20.3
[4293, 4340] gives 20.1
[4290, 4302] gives 17.8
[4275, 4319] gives 19.1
